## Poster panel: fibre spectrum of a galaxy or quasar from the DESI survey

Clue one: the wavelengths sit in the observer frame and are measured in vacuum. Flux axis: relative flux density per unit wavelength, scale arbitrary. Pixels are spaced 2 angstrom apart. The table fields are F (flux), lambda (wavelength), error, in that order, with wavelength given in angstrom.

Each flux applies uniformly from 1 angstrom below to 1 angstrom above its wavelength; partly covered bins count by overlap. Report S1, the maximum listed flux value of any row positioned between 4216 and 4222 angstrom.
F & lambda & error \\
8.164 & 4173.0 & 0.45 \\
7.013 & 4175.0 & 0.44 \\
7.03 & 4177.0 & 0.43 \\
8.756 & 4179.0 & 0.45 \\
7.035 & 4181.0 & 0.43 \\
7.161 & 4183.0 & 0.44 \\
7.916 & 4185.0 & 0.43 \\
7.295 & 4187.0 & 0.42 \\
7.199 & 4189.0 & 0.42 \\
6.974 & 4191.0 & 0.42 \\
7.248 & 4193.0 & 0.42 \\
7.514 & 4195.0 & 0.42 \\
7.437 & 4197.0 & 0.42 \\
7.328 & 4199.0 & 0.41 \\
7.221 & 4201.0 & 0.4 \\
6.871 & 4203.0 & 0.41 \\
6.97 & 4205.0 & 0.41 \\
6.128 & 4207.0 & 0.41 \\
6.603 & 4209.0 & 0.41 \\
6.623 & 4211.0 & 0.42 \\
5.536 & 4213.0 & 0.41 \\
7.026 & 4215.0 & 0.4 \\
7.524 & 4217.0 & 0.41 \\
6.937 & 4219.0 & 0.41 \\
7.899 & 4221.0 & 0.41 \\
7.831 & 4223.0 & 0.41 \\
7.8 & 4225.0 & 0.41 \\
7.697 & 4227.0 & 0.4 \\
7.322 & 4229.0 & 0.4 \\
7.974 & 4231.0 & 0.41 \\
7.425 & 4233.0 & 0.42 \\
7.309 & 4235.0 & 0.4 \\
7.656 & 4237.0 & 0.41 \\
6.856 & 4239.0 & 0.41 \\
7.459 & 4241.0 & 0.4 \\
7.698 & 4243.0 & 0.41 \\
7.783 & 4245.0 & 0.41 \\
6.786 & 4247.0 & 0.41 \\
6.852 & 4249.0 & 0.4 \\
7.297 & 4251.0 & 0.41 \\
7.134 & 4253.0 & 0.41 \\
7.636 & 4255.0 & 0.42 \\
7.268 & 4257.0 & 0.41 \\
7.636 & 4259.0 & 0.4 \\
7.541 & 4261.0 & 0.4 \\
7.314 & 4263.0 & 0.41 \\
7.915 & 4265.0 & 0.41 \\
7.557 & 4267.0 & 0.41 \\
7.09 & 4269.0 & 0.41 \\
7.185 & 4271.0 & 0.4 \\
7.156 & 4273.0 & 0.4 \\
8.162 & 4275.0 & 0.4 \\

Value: 7.899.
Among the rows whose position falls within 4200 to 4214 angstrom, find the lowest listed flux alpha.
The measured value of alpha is 5.536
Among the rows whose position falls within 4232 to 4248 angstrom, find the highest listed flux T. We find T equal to 7.783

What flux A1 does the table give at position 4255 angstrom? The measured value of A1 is 7.636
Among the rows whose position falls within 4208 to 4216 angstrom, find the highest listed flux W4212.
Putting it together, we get 7.026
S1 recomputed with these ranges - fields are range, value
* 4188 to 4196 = 7.514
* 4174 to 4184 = 8.756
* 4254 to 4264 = 7.636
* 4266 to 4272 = 7.557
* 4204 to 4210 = 6.97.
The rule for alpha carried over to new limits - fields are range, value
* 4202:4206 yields 6.871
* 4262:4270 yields 7.09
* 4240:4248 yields 6.786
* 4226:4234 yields 7.322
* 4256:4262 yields 7.268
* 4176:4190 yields 7.03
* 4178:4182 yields 7.035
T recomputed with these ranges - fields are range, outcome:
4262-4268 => 7.915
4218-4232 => 7.974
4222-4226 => 7.831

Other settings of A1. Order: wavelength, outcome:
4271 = 7.185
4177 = 7.03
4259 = 7.636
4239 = 6.856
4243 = 7.698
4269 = 7.09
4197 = 7.437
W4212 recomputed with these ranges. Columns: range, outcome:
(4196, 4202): 7.437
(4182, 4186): 7.916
